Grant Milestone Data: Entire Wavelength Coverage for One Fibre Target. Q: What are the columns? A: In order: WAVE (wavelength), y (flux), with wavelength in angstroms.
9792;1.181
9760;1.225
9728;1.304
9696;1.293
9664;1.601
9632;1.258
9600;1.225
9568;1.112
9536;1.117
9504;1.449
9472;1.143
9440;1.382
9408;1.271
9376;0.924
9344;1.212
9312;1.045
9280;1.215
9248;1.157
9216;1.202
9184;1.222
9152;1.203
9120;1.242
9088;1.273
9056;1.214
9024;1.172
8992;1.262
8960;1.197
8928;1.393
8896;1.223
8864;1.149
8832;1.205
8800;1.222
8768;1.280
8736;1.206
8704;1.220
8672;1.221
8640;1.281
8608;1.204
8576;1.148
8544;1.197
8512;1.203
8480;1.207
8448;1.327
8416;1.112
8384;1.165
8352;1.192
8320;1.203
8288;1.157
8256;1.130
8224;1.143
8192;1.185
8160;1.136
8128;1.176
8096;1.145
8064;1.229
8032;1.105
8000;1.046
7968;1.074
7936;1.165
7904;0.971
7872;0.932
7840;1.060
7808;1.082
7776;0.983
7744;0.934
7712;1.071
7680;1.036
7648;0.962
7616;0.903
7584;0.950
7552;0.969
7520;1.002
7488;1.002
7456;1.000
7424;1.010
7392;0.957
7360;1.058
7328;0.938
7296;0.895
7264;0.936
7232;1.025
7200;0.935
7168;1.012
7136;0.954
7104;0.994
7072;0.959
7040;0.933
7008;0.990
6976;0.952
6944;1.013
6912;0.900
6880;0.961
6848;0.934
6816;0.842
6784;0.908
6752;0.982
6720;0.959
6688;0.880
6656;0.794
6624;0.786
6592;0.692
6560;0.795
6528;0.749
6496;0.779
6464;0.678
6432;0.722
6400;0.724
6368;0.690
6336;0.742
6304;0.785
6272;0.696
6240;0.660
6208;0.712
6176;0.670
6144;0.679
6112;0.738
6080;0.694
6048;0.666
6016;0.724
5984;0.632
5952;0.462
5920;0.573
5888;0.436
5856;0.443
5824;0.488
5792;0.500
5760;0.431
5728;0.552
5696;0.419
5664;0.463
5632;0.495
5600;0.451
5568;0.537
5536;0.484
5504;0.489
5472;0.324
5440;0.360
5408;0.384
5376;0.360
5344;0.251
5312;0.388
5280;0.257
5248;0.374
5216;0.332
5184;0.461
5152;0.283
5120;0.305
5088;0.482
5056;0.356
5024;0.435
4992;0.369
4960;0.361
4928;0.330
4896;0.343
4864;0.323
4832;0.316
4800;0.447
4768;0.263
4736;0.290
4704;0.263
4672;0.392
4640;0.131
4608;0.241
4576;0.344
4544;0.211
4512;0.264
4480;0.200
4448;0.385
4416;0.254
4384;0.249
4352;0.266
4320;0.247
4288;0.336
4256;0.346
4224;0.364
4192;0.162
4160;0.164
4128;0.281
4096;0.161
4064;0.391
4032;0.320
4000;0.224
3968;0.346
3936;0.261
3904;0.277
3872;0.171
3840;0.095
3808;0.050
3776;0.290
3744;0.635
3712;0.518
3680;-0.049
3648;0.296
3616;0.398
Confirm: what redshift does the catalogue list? 0.47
